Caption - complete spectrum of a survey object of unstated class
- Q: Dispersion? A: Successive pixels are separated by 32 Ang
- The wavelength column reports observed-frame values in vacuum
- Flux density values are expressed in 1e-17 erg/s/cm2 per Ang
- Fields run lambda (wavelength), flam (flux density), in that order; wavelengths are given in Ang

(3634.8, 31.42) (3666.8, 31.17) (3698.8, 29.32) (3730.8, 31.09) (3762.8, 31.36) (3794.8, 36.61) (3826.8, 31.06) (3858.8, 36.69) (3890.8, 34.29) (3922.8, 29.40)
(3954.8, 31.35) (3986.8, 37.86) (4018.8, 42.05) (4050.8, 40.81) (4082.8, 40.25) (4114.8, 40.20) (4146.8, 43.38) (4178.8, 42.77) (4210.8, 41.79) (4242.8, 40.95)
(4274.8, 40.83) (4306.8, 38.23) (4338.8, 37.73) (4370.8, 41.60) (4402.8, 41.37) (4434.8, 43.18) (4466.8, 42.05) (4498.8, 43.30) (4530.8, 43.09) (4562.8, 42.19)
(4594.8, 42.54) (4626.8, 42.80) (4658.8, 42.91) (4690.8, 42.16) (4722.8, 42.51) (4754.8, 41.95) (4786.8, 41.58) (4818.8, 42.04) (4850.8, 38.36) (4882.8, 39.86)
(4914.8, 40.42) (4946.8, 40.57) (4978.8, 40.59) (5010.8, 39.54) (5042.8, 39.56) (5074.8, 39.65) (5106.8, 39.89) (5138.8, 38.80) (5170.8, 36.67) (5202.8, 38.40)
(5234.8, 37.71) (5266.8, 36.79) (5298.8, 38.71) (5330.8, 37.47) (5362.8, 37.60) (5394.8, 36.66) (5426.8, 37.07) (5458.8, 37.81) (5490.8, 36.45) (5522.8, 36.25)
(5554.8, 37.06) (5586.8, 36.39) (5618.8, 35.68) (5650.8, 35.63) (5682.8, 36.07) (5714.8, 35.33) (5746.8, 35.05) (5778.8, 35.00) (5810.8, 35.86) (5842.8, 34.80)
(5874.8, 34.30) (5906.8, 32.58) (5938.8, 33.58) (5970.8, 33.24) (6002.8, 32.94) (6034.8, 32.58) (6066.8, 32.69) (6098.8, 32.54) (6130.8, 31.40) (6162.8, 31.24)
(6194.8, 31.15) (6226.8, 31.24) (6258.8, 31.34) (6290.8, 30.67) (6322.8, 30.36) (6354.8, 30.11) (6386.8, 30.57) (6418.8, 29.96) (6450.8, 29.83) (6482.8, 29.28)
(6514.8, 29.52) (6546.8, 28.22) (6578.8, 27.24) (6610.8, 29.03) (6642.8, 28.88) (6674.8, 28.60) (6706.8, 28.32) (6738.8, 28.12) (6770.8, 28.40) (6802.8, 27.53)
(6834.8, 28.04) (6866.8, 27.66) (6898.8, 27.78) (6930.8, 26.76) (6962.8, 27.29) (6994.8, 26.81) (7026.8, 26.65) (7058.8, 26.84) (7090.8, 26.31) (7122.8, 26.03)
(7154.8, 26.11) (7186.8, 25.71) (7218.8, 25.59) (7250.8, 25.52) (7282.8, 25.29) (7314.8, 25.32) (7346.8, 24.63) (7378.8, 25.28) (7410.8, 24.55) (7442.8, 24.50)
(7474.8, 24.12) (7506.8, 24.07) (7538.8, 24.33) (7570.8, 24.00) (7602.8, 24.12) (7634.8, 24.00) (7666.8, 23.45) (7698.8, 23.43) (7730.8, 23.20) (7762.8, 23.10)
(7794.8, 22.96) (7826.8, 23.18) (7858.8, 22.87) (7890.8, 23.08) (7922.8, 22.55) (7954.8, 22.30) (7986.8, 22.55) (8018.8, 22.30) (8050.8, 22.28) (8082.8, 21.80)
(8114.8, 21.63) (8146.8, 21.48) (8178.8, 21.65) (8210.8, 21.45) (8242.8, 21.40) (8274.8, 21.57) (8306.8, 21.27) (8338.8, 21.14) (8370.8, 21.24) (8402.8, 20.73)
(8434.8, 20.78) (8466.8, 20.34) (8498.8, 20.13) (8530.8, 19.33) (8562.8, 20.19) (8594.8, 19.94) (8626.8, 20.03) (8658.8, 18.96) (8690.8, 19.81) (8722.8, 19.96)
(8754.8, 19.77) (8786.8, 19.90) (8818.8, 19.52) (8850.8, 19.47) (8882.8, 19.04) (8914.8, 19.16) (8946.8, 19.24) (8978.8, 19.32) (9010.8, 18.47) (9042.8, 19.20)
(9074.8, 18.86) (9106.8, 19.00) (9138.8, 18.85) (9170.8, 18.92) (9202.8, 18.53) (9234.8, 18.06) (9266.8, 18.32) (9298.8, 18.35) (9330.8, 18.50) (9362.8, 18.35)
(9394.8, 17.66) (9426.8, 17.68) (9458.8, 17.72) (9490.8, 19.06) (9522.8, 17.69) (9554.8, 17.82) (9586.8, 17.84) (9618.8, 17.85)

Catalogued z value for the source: 0.00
